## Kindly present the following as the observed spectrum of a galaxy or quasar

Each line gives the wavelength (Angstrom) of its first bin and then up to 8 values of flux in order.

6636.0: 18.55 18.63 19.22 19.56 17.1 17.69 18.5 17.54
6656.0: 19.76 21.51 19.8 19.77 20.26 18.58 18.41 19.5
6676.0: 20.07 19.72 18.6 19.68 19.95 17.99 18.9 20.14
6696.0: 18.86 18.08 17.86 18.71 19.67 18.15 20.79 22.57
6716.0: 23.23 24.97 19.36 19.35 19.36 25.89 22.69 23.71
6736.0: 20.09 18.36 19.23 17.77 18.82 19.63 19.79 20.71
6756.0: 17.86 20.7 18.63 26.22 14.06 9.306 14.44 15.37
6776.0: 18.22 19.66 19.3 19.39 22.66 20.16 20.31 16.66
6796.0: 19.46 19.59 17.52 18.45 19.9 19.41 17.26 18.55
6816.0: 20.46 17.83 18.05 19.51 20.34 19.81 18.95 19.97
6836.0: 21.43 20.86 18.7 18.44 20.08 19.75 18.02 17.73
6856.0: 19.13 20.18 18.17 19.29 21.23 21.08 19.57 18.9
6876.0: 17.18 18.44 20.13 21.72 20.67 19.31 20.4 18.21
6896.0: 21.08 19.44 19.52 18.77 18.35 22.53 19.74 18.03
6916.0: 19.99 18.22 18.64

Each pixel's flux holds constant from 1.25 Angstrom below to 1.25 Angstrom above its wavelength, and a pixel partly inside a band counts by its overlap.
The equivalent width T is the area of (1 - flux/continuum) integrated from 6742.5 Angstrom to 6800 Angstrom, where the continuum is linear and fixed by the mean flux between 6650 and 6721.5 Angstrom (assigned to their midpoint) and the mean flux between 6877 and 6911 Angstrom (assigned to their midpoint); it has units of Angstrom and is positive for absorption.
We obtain 3.3 Angstrom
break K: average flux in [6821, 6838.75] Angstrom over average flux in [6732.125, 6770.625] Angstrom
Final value 1.05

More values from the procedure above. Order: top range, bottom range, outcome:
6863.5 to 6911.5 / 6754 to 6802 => 1.07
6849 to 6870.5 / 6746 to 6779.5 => 1.07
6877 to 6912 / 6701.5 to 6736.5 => 0.93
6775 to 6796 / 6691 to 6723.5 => 0.97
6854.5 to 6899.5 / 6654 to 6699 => 1.01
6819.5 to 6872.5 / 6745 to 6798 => 1.05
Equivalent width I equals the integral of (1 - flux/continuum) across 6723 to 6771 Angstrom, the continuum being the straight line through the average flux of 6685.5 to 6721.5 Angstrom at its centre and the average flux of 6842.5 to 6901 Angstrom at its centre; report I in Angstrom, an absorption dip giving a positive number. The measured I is 0.9 Angstrom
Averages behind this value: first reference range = 20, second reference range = 19.5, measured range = 19.5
